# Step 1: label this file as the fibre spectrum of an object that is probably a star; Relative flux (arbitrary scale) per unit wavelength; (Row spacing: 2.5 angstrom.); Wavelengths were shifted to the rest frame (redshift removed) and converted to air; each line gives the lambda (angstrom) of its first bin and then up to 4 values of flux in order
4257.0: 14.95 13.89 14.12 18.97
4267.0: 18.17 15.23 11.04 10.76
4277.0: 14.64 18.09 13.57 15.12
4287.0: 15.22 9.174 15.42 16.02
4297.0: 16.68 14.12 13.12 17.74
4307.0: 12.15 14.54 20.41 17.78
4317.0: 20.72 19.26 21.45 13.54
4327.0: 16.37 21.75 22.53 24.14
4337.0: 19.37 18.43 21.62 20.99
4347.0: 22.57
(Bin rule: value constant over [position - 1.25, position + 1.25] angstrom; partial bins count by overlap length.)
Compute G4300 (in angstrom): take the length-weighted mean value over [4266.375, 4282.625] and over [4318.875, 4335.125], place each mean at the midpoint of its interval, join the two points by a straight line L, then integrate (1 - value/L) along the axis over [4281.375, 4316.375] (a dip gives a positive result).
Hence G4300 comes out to 3.5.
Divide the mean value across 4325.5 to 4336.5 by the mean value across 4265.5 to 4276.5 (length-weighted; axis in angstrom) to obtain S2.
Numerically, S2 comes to 1.50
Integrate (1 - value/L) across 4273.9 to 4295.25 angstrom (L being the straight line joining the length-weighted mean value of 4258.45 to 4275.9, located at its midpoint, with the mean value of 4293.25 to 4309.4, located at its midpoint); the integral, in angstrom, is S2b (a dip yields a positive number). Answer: 0.7 angstrom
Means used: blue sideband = 14.6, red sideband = 14.9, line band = 14.3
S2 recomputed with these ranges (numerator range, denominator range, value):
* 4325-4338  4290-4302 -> 1.37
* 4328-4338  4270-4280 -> 1.63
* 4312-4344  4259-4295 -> 1.35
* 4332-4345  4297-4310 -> 1.45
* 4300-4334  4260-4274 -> 1.18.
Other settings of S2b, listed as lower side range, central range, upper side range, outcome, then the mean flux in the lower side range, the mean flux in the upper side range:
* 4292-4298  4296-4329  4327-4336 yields 3.48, 16.1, 21.8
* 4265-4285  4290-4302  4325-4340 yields 1.30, 14.7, 20.2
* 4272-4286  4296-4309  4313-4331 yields 1.51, 14.1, 18.8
